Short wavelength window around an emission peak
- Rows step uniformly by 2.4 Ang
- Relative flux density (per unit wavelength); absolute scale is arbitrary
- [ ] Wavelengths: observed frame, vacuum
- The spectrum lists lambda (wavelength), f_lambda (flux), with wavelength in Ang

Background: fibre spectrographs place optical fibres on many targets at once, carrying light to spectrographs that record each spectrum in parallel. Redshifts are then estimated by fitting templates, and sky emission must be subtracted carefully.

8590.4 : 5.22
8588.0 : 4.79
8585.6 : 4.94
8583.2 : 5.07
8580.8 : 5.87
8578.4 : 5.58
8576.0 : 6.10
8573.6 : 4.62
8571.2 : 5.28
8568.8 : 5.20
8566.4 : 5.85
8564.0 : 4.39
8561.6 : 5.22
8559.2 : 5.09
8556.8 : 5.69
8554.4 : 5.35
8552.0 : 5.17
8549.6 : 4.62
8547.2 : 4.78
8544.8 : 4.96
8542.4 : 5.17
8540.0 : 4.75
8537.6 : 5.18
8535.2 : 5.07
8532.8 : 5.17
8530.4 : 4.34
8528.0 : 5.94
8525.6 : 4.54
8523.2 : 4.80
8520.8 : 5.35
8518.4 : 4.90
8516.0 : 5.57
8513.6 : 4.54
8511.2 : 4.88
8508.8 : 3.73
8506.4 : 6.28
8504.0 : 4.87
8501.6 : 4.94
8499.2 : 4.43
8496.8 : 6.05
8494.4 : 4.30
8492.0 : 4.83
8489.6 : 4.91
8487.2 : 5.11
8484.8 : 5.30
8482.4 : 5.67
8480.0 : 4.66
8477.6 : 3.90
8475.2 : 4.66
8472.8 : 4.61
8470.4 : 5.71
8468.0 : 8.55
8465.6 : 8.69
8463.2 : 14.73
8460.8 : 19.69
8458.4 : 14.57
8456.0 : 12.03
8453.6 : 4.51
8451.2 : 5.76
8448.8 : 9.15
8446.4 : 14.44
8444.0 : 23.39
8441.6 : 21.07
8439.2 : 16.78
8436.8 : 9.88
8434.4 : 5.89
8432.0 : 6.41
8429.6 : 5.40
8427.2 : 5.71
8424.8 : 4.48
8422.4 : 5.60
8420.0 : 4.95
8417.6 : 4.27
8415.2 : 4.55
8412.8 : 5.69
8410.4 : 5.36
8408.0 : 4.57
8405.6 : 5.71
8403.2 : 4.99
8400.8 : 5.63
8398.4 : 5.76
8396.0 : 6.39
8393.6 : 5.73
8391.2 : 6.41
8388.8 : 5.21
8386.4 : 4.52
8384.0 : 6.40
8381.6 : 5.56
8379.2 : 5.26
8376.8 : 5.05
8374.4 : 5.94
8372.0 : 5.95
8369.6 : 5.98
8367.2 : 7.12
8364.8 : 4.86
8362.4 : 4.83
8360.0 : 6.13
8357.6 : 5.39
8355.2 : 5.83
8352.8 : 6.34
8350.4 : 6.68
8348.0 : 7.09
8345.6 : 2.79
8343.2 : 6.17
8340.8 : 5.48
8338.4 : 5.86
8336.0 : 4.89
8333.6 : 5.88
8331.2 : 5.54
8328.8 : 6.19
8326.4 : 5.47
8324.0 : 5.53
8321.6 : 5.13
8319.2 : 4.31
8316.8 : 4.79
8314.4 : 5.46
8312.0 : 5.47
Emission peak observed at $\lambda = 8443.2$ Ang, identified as [S II]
